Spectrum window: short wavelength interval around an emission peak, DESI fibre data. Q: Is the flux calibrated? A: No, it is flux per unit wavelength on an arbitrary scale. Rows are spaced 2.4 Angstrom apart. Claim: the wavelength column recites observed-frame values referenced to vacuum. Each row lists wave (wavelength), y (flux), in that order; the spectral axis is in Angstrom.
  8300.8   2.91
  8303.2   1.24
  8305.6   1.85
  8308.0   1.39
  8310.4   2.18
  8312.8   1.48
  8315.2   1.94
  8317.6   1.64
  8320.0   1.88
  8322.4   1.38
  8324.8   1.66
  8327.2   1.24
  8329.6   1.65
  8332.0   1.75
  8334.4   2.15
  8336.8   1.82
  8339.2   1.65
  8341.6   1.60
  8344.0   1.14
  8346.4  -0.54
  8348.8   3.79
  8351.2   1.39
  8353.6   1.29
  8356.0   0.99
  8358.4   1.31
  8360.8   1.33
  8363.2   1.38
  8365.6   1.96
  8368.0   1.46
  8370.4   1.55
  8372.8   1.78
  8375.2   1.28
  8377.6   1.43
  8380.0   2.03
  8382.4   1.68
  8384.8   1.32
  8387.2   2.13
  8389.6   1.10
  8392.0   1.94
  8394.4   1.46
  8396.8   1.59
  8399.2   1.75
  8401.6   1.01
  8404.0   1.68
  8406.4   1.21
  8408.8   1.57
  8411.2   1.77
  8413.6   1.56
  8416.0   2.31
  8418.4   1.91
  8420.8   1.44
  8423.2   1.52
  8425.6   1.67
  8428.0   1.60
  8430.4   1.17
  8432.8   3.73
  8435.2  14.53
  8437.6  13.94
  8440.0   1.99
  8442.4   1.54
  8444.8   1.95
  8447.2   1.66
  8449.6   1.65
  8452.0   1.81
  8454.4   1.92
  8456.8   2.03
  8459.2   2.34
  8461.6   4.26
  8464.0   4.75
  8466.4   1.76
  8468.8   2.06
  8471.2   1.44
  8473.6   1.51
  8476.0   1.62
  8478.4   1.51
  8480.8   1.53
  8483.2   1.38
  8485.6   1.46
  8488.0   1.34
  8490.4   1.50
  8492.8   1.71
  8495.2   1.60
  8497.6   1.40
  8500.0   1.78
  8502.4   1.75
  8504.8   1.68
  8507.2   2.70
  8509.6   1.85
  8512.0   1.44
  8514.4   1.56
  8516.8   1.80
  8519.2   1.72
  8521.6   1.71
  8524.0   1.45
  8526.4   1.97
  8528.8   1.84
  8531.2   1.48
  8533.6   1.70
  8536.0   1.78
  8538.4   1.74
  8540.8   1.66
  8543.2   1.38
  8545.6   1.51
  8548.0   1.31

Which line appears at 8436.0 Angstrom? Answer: H-alpha 6563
